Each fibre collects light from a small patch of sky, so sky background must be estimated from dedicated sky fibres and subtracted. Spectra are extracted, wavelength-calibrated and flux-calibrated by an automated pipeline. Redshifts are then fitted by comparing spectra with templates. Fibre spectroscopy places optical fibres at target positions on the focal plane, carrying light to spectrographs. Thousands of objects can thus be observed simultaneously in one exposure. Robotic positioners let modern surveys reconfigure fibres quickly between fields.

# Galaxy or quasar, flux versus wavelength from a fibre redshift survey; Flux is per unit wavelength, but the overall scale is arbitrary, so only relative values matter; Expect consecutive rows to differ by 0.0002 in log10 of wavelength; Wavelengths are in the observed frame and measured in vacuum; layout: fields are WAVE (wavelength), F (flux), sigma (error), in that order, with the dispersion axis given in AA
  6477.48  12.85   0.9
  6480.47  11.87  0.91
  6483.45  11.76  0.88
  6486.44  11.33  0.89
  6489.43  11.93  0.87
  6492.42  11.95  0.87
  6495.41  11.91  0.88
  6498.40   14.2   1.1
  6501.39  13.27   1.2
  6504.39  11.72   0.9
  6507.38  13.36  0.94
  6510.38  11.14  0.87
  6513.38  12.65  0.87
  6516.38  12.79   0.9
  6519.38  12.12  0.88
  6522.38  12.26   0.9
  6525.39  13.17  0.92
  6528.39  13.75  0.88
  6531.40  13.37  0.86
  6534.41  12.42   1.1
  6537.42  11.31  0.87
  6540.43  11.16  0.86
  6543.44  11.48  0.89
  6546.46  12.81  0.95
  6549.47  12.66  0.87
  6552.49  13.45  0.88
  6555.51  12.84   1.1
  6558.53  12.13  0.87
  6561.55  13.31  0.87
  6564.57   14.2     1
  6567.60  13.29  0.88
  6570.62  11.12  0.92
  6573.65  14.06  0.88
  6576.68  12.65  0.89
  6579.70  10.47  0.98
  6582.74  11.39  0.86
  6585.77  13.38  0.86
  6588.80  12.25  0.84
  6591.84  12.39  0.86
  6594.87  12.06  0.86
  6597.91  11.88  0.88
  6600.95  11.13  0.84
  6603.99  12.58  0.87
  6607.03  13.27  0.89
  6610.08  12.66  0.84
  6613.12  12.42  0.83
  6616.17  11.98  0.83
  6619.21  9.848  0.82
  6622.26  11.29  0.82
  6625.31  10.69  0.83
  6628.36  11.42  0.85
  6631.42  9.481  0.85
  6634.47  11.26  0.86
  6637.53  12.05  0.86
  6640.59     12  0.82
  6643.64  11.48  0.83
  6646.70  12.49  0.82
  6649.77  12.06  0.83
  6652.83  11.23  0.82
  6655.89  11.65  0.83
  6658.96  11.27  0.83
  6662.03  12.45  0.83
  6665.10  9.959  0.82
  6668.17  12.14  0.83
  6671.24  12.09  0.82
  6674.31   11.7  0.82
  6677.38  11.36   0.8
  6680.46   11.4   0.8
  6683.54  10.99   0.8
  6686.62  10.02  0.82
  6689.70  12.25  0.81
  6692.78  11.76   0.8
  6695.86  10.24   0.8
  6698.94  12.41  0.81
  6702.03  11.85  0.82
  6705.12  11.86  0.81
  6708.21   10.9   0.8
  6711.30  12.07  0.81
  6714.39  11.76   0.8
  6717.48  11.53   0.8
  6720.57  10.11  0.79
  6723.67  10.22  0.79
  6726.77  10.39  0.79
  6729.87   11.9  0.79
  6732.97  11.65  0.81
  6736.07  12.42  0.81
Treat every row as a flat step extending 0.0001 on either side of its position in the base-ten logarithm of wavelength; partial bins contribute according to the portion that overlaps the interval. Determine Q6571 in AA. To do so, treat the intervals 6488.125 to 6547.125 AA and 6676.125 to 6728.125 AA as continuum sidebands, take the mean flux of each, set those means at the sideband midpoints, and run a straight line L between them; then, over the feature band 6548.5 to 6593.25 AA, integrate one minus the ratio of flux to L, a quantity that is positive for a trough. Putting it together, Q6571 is -2.02 AA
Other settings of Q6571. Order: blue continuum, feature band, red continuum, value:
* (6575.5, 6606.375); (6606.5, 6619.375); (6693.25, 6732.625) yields -0.3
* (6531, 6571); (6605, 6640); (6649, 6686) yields 1.1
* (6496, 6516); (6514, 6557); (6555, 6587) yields 0.4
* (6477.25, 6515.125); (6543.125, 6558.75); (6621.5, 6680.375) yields -0.9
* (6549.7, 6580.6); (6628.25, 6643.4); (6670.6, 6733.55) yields 1.0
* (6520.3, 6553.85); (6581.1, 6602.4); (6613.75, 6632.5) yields -1.1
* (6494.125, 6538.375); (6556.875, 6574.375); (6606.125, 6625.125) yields -1.1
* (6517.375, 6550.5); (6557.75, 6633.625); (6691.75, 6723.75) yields 0.1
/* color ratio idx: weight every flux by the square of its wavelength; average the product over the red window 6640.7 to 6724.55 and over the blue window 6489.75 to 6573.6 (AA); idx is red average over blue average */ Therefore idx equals 0.95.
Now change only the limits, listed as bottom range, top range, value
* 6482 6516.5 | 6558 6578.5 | 1.08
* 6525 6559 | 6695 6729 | 0.94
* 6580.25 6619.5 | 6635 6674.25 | 0.98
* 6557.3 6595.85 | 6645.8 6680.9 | 0.95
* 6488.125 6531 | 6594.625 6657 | 0.96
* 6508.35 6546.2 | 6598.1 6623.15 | 0.99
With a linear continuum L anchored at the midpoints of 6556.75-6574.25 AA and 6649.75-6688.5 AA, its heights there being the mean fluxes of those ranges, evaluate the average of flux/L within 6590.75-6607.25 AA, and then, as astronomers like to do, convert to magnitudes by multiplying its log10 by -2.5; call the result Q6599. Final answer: 0.03 mag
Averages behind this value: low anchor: 13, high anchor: 11.4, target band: 12.1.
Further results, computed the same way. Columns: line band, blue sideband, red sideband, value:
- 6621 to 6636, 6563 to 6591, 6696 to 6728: 0.12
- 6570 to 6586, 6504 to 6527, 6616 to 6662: -0.02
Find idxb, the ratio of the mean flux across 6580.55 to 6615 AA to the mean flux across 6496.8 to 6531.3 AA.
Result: 0.96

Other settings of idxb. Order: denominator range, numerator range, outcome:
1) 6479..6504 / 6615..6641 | 0.90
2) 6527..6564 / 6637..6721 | 0.92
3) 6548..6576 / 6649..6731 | 0.88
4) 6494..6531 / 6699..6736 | 0.89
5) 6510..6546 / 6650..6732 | 0.92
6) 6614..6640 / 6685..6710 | 1.03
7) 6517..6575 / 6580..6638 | 0.92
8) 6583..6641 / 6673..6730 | 0.96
